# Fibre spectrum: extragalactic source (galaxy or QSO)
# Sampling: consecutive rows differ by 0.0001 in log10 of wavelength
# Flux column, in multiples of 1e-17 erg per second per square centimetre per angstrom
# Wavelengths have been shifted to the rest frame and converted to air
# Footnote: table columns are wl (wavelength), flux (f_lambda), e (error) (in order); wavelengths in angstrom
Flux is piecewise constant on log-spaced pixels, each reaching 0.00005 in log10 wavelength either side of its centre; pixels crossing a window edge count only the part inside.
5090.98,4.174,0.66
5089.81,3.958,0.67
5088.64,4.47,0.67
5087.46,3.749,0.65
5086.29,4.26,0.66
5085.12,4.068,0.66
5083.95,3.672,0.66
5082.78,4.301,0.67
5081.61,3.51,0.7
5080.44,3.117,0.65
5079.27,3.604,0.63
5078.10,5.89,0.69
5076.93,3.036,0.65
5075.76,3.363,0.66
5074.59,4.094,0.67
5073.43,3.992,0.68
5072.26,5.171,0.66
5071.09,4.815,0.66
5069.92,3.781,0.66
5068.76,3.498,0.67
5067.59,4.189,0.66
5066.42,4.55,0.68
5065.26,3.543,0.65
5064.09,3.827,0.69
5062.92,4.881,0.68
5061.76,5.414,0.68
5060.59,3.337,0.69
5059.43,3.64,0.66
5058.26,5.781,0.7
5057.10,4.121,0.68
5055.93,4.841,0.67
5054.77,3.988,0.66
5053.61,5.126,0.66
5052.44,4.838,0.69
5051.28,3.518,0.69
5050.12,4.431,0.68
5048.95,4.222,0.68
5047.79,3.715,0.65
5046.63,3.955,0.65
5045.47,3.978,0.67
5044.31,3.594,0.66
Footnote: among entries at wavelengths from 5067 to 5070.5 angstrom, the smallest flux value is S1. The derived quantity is 3.498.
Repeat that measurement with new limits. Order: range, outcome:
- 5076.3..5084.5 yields 3.036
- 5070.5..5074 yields 3.992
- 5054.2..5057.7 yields 3.988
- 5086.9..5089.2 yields 3.749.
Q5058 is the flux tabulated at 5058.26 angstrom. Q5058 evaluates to 5.781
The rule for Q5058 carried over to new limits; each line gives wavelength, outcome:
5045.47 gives 3.978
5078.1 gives 5.89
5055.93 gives 4.841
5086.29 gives 4.26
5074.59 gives 4.094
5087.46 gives 3.749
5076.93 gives 3.036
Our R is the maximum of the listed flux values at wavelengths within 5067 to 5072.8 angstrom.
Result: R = 5.171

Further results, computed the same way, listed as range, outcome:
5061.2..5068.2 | 5.414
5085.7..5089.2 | 4.47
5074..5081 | 5.89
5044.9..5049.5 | 4.222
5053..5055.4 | 5.126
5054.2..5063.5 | 5.781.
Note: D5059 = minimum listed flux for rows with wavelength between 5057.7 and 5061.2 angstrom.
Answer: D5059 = 3.337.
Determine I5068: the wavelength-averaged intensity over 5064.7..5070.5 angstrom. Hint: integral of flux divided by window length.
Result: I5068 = 3.92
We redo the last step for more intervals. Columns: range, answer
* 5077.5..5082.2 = 4.03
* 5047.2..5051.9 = 3.98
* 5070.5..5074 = 4.65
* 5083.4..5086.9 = 4.01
